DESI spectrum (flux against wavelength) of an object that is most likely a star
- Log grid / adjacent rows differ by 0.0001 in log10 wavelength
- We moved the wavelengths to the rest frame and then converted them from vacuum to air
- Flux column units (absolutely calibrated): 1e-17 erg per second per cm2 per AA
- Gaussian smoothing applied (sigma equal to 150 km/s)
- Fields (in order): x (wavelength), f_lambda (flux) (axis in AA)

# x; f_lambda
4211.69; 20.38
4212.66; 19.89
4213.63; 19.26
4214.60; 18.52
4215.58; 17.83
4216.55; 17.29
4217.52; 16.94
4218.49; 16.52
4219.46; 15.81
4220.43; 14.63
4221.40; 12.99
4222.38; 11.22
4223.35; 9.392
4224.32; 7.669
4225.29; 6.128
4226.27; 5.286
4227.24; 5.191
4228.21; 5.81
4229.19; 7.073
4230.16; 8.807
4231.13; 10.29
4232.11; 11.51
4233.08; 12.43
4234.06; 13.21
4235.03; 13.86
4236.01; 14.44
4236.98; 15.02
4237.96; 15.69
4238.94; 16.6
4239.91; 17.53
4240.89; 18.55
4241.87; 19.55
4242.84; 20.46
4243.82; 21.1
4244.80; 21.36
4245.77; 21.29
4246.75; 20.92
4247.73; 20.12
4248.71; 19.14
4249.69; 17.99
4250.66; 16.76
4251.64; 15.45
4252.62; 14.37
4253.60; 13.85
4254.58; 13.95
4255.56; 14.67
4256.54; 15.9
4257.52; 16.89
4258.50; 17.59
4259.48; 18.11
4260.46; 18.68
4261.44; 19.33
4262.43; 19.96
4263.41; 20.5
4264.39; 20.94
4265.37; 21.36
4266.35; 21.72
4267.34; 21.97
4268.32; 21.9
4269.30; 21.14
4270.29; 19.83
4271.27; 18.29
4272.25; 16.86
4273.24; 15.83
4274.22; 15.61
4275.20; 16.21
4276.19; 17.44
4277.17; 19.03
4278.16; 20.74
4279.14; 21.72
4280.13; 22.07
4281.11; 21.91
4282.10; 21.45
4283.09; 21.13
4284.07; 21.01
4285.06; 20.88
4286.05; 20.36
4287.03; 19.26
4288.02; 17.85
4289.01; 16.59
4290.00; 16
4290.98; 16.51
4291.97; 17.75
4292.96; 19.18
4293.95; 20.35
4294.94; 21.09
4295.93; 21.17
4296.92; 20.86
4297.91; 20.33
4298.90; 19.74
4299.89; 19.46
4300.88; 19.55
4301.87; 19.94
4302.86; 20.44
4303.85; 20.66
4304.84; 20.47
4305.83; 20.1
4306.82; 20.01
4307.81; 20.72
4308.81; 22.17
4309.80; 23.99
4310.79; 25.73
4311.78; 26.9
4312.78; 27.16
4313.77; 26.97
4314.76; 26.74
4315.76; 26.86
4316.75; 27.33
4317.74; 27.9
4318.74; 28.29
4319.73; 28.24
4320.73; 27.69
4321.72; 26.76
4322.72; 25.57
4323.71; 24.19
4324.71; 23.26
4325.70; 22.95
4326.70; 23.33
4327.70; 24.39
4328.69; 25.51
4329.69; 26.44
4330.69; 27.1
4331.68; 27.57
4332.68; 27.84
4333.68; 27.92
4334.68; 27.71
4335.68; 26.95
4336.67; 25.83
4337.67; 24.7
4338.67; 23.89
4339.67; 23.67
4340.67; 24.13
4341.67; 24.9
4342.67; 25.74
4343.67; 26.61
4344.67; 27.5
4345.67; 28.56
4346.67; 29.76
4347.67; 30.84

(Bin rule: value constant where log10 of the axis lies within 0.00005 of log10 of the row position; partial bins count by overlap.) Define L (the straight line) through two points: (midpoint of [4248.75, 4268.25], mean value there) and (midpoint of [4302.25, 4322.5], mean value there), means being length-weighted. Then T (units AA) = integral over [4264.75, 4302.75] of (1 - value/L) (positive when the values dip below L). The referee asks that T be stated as 2.7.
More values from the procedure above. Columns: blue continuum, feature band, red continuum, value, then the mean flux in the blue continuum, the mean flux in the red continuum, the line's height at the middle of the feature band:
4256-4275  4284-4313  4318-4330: 2.91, 19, 25.6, 22.7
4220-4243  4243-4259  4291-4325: -3.08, 12.1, 23.1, 14.9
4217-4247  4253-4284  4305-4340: -0.77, 13.7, 25.5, 18.5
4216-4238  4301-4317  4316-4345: -0.21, 11.6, 26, 23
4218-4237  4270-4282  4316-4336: -0.26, 10.8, 26.3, 18.4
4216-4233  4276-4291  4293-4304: -1.20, 10.8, 20.3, 18.3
